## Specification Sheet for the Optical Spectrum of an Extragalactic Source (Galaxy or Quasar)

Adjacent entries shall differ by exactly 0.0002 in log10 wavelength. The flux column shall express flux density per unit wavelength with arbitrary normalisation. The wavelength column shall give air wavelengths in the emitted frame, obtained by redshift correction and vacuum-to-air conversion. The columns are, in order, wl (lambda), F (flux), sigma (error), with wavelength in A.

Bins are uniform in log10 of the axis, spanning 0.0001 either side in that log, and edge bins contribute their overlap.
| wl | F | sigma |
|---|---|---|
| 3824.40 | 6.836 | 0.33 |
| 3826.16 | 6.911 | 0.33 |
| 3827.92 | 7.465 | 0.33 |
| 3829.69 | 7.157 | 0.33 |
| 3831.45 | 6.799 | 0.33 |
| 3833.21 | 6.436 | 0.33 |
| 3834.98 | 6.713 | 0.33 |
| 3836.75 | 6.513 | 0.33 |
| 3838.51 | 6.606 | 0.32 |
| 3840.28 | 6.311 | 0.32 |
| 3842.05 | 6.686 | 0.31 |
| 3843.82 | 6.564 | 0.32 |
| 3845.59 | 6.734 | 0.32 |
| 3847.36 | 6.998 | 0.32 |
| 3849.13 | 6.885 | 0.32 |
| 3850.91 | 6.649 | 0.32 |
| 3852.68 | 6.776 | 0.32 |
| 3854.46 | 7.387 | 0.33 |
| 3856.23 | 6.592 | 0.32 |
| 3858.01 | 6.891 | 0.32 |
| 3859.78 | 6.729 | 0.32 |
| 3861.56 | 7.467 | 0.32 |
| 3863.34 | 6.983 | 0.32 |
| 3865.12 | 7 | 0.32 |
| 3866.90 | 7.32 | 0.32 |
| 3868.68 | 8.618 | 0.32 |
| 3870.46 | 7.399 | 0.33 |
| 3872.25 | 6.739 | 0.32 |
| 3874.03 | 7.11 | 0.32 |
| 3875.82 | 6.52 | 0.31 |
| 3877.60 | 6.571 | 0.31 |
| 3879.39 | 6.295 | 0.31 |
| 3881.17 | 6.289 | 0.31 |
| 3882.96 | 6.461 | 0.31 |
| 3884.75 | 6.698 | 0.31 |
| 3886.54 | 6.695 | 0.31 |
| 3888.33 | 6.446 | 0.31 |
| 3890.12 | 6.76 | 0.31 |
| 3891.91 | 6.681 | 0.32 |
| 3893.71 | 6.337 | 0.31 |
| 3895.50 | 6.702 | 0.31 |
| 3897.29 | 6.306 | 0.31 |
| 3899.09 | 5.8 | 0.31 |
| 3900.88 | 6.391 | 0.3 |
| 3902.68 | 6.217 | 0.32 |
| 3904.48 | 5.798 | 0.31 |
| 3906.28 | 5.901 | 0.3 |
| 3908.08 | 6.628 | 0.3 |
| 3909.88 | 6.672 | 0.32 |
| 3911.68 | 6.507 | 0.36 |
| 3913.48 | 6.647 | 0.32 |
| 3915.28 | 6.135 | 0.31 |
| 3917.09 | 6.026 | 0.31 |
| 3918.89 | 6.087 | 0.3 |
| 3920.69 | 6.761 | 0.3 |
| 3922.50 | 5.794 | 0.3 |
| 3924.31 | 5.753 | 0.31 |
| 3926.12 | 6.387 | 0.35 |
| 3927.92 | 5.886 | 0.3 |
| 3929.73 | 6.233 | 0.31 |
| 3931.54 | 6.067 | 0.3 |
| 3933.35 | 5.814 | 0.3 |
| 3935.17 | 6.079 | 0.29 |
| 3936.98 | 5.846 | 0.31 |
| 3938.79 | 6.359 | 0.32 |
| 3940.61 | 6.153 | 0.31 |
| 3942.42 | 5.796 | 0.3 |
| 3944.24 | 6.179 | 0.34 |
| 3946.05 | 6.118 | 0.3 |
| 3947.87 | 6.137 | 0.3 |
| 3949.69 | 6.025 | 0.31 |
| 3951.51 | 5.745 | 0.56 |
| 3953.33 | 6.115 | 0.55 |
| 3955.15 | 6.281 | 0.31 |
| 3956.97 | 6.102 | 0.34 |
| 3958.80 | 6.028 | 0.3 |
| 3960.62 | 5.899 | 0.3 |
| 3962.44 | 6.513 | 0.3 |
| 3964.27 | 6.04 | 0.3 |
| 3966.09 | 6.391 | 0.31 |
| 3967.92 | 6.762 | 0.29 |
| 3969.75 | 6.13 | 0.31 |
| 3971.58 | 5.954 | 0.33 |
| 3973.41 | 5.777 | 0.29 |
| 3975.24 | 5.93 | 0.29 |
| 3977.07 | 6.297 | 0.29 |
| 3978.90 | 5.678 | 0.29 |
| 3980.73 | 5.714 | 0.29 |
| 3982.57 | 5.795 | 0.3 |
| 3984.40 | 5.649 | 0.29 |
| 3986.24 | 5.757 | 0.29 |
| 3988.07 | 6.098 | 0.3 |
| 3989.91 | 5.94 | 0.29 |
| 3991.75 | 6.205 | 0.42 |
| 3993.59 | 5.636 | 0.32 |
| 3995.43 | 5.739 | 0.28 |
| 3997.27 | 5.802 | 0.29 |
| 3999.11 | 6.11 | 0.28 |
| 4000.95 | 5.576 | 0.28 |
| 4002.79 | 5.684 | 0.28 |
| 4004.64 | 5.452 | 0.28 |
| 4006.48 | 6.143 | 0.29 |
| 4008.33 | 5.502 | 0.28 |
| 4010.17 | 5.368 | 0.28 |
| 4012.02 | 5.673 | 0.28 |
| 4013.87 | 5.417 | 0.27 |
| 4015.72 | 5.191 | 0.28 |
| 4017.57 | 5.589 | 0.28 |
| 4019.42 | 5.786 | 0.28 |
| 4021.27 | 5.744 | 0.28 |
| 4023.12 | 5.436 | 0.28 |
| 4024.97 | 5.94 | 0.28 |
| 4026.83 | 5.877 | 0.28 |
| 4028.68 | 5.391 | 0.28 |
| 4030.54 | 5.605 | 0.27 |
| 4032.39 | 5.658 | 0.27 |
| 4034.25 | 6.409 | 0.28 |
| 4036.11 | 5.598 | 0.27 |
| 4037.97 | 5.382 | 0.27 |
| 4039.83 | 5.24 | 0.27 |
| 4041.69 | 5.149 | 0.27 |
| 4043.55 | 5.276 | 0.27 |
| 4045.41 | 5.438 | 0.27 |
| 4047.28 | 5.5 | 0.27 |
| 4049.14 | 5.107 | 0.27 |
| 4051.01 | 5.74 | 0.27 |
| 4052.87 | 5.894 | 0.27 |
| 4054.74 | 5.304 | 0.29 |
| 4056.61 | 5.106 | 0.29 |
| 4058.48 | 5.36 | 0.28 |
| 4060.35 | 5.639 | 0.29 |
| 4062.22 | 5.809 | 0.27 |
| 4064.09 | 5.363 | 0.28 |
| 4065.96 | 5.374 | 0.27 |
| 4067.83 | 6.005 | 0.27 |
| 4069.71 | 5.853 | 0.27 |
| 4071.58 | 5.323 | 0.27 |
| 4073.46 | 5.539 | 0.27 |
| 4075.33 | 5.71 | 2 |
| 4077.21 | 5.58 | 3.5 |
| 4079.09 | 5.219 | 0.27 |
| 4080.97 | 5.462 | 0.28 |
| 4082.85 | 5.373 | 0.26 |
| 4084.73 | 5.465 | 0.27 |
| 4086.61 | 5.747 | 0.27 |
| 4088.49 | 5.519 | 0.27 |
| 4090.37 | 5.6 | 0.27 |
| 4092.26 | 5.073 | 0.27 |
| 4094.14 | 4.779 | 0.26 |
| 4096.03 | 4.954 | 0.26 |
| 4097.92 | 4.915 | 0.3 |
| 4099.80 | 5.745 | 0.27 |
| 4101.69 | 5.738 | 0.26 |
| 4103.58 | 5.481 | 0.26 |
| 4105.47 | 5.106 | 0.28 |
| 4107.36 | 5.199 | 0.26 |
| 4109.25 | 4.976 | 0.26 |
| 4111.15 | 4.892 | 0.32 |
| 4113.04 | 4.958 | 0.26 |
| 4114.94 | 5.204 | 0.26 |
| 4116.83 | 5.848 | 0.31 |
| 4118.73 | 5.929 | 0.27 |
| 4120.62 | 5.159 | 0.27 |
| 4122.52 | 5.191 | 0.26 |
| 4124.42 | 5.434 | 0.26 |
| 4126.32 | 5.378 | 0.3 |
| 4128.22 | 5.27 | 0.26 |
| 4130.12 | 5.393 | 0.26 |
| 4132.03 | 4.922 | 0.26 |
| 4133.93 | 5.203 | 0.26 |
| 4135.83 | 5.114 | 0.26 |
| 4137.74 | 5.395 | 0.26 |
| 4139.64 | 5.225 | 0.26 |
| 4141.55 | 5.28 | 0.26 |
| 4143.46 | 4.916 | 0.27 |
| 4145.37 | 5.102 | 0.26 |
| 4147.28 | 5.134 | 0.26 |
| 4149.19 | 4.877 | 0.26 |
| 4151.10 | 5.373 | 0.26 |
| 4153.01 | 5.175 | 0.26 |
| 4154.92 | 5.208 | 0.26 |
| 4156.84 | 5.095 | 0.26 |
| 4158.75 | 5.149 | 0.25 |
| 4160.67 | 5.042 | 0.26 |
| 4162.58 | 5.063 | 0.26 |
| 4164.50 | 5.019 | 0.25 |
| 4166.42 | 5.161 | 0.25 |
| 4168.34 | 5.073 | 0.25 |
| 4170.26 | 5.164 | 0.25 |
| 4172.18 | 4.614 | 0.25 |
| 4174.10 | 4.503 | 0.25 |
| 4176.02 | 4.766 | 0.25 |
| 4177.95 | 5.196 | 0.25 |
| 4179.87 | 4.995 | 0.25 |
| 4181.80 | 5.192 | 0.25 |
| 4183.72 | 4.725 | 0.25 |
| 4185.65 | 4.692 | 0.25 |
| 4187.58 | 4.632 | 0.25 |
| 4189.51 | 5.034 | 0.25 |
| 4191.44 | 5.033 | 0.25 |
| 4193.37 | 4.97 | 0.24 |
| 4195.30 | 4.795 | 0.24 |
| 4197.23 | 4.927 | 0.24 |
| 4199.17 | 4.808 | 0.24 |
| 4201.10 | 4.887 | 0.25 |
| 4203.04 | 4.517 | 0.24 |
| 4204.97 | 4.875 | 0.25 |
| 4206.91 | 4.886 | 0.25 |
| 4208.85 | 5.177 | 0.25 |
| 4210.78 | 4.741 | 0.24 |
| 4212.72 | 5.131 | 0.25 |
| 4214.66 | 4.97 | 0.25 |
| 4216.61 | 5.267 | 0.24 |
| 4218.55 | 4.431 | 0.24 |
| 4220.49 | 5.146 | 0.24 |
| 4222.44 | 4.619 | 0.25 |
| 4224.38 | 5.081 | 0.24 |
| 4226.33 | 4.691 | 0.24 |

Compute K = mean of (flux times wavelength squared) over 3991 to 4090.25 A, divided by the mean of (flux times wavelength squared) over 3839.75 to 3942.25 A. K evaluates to 0.9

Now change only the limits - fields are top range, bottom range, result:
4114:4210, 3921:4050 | 0.95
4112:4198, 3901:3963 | 0.93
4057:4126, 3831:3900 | 0.90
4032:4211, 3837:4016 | 0.92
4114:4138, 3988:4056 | 1.00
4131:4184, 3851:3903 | 0.86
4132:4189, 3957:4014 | 0.93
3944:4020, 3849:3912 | 0.93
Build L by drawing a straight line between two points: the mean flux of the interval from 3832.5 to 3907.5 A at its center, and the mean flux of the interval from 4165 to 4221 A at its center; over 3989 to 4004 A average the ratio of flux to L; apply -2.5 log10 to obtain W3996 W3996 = 0.03 mag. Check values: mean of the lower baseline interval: 6.69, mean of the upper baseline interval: 4.91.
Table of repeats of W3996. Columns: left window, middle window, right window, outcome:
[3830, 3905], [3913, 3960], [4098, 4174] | 0.04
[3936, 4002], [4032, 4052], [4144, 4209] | 0.03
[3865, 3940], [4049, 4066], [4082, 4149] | 0.02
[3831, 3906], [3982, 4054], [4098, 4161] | 0.04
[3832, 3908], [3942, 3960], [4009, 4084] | 0.02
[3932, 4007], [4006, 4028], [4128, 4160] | 0.03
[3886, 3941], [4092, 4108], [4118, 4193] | 0.03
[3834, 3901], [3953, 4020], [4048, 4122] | 0.03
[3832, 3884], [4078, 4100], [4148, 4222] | 0.04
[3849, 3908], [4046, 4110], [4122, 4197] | 0.02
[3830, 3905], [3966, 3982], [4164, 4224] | 0.01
